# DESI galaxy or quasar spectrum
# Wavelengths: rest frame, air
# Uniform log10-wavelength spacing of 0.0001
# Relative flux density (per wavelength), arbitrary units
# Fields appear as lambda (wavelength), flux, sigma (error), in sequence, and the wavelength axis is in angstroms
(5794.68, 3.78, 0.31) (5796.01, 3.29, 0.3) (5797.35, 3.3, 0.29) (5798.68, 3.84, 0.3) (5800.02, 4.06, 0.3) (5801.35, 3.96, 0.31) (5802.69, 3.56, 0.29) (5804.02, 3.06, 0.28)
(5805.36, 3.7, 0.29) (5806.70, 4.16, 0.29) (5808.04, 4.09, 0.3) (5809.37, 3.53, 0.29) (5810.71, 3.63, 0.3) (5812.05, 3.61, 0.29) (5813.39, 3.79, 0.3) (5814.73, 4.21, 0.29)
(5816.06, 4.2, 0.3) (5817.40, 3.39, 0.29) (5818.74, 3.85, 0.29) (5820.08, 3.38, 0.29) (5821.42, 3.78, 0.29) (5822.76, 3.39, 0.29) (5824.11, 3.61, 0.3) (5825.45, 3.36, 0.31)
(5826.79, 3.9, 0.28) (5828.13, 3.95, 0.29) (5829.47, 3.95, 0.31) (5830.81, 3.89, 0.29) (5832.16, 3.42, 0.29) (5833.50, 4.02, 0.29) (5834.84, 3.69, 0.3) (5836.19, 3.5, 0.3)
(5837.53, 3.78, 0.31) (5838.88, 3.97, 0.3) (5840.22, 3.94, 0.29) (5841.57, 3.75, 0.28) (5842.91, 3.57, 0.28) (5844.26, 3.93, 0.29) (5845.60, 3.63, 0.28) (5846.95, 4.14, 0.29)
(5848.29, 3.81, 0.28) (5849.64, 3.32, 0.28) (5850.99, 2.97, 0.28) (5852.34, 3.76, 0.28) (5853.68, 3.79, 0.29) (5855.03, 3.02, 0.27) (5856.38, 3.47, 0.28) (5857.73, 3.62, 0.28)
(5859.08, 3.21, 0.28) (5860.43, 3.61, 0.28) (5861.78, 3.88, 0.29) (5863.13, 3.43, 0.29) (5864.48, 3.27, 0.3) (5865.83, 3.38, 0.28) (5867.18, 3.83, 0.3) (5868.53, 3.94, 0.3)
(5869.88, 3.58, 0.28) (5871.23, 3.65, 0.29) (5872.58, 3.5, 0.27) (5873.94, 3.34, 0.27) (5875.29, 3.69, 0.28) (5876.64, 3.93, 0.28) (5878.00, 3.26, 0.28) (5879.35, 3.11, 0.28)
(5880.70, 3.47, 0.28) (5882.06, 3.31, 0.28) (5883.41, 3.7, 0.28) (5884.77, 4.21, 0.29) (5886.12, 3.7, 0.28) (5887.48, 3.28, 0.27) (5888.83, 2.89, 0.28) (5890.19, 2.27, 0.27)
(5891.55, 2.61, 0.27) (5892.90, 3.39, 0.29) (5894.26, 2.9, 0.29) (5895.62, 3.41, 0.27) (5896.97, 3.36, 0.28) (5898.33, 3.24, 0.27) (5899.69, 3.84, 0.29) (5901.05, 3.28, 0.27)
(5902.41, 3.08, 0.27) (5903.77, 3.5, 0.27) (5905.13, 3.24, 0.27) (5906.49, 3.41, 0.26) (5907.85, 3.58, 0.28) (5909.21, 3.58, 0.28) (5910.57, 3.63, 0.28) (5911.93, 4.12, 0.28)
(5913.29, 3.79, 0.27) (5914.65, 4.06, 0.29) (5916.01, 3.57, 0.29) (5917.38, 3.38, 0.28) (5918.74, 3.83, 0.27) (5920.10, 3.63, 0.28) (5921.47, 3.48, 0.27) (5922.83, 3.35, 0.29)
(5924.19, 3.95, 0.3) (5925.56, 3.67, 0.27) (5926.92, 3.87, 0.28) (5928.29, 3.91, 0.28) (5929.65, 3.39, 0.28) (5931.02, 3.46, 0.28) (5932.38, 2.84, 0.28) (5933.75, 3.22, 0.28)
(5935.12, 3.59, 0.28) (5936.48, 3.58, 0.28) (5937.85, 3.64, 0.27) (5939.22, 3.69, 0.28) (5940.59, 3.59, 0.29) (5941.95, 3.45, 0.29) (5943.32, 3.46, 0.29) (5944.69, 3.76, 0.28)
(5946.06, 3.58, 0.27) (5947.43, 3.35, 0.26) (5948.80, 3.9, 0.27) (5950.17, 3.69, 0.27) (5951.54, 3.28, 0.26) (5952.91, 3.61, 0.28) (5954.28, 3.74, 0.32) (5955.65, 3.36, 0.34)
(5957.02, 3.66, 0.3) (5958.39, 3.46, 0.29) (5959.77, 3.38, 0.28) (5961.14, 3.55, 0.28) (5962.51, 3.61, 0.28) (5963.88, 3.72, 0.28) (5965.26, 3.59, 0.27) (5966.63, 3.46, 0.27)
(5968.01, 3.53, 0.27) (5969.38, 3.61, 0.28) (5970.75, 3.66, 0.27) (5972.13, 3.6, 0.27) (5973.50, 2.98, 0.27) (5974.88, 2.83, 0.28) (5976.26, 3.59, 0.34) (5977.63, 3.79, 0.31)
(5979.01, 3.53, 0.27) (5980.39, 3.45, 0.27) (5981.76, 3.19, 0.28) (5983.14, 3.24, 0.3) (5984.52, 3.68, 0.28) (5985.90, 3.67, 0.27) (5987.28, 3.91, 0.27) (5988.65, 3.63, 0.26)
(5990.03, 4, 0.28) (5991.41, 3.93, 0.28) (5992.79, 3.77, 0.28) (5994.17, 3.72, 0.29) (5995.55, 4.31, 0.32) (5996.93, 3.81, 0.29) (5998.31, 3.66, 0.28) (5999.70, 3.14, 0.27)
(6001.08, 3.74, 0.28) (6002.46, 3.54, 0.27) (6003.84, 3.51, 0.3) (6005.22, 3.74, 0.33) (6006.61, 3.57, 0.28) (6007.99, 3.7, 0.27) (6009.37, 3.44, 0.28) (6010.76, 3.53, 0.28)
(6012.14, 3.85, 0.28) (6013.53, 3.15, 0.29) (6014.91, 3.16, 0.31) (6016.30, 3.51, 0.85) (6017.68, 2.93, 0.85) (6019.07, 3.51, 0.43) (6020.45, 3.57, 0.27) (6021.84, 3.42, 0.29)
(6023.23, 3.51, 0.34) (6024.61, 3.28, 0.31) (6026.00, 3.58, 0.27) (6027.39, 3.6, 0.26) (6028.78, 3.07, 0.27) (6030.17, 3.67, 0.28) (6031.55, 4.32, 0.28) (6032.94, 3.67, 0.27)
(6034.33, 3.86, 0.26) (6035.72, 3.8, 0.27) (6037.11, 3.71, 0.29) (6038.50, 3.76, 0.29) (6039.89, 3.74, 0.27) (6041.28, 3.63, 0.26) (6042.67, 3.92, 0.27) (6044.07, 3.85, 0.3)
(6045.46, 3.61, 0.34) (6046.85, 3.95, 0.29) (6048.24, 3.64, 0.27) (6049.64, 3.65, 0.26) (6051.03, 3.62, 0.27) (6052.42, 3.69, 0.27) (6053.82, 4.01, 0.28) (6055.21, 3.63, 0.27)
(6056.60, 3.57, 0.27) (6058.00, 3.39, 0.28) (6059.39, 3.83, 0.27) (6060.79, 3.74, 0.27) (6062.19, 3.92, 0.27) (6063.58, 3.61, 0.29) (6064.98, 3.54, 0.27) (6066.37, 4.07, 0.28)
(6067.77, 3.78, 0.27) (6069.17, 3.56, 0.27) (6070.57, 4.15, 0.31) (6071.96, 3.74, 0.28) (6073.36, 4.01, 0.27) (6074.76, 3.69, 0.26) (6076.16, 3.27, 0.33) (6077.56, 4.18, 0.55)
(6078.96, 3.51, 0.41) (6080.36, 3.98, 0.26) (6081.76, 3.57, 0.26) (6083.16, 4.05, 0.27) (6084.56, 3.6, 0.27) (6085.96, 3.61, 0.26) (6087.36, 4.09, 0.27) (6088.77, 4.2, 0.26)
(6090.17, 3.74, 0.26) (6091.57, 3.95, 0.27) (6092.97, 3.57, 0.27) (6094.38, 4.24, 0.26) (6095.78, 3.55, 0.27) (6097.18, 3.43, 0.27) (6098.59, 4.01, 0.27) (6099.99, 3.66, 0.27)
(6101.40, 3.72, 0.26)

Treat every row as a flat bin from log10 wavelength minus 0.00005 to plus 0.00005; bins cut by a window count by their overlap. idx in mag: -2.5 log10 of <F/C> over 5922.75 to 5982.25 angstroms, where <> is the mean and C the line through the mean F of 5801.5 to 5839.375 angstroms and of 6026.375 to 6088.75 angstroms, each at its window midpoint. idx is 0.06 mag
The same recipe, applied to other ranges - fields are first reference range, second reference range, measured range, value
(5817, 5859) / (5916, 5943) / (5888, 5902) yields 0.153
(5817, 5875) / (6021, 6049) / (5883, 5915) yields 0.072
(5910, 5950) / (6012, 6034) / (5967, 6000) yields -0.018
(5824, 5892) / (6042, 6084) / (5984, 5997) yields -0.046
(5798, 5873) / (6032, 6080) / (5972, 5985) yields 0.108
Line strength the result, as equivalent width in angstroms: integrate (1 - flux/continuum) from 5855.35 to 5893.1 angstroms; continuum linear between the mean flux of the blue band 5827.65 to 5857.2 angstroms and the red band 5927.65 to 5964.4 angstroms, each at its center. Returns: 2.08 angstroms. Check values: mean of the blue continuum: 3.69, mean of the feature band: 3.44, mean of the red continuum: 3.54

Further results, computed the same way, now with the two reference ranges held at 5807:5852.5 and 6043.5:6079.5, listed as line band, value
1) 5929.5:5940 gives 0.9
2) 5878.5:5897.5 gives 2.4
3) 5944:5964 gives 0.9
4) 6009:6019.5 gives 1.0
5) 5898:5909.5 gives 1.0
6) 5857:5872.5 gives 0.6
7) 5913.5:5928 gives 0.2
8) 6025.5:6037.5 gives 0.1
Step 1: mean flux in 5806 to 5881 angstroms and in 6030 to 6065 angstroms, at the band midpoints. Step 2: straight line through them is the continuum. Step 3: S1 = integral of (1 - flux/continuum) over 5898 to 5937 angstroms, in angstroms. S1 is 1.4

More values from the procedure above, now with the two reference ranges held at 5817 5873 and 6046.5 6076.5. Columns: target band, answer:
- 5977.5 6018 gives 1.19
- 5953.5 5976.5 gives 1.27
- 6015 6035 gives 1.04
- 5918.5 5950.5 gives 0.91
